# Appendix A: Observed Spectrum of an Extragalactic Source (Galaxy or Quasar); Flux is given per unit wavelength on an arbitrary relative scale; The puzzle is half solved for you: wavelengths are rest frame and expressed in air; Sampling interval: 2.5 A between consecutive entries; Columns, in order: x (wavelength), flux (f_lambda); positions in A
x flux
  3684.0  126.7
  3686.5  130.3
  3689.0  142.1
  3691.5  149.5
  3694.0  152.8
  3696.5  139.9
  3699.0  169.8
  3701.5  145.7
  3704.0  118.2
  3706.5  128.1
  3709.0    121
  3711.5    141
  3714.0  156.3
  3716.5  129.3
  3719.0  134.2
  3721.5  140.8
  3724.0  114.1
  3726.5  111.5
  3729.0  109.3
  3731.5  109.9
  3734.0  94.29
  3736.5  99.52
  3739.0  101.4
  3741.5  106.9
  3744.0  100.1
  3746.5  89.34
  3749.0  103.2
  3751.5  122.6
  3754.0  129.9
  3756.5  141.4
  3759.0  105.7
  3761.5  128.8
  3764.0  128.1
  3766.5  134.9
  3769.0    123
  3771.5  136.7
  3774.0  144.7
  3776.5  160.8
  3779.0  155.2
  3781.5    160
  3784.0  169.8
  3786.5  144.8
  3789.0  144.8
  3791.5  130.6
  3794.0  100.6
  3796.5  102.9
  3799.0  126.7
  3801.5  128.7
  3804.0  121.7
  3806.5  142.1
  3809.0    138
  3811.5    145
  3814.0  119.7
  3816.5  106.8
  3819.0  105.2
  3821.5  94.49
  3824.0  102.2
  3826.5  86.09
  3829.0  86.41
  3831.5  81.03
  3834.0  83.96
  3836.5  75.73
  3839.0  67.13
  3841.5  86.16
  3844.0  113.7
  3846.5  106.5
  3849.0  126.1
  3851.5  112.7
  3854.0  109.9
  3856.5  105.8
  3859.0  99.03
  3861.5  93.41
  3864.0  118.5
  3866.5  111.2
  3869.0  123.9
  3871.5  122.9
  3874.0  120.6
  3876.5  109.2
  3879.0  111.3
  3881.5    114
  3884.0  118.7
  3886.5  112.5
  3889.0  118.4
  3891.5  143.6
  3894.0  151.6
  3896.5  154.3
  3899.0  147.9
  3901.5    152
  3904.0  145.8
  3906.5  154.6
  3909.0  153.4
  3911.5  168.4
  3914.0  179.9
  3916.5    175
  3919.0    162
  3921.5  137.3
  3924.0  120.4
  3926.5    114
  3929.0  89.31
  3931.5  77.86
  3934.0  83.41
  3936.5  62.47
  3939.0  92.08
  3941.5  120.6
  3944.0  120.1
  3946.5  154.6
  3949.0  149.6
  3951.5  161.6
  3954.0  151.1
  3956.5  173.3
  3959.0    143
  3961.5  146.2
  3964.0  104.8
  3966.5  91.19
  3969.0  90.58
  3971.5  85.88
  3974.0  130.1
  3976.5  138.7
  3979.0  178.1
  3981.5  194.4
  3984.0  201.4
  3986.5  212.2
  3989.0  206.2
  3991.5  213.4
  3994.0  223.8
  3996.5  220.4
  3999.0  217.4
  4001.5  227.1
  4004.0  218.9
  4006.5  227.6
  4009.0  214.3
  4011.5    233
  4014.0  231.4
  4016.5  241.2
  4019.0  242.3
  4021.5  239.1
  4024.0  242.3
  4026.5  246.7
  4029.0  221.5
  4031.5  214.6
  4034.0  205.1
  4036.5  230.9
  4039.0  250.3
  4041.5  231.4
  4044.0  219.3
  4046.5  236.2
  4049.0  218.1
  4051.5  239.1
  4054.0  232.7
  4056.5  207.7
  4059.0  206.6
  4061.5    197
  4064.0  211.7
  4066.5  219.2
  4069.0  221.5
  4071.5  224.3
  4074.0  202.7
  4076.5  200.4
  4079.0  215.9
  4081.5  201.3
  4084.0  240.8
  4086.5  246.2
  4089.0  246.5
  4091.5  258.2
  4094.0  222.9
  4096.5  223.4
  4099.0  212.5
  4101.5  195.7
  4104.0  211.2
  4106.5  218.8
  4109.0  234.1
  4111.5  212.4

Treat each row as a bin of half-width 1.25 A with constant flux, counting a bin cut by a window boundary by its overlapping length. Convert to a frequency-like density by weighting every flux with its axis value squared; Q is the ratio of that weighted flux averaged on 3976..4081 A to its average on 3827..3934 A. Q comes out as 1.97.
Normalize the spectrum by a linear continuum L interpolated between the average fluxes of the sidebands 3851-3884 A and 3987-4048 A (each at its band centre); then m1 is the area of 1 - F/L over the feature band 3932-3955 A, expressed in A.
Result 6.9 A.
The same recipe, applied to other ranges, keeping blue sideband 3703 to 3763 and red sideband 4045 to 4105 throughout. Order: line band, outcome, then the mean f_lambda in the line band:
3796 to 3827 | 5.14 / 118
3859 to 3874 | 4.26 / 113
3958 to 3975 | 6.83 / 112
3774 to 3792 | -2.64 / 153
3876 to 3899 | 5.16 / 128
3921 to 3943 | 9.77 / 98.7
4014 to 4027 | -2.34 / 241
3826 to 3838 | 5.33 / 82.1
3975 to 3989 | 0.51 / 186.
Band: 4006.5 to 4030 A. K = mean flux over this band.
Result 234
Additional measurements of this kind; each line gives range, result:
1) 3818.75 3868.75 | 98.6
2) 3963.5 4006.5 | 177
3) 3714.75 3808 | 125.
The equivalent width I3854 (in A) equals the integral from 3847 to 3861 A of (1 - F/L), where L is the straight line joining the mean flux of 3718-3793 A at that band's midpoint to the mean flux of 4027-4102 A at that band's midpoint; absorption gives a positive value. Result 4.2 A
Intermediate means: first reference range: 126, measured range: 110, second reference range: 222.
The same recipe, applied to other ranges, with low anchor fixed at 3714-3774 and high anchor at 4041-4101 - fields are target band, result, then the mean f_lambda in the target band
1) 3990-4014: -2.6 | 222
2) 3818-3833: 5.4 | 92.2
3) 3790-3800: 1.4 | 116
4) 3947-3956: 1.4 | 156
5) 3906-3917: 0.3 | 166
